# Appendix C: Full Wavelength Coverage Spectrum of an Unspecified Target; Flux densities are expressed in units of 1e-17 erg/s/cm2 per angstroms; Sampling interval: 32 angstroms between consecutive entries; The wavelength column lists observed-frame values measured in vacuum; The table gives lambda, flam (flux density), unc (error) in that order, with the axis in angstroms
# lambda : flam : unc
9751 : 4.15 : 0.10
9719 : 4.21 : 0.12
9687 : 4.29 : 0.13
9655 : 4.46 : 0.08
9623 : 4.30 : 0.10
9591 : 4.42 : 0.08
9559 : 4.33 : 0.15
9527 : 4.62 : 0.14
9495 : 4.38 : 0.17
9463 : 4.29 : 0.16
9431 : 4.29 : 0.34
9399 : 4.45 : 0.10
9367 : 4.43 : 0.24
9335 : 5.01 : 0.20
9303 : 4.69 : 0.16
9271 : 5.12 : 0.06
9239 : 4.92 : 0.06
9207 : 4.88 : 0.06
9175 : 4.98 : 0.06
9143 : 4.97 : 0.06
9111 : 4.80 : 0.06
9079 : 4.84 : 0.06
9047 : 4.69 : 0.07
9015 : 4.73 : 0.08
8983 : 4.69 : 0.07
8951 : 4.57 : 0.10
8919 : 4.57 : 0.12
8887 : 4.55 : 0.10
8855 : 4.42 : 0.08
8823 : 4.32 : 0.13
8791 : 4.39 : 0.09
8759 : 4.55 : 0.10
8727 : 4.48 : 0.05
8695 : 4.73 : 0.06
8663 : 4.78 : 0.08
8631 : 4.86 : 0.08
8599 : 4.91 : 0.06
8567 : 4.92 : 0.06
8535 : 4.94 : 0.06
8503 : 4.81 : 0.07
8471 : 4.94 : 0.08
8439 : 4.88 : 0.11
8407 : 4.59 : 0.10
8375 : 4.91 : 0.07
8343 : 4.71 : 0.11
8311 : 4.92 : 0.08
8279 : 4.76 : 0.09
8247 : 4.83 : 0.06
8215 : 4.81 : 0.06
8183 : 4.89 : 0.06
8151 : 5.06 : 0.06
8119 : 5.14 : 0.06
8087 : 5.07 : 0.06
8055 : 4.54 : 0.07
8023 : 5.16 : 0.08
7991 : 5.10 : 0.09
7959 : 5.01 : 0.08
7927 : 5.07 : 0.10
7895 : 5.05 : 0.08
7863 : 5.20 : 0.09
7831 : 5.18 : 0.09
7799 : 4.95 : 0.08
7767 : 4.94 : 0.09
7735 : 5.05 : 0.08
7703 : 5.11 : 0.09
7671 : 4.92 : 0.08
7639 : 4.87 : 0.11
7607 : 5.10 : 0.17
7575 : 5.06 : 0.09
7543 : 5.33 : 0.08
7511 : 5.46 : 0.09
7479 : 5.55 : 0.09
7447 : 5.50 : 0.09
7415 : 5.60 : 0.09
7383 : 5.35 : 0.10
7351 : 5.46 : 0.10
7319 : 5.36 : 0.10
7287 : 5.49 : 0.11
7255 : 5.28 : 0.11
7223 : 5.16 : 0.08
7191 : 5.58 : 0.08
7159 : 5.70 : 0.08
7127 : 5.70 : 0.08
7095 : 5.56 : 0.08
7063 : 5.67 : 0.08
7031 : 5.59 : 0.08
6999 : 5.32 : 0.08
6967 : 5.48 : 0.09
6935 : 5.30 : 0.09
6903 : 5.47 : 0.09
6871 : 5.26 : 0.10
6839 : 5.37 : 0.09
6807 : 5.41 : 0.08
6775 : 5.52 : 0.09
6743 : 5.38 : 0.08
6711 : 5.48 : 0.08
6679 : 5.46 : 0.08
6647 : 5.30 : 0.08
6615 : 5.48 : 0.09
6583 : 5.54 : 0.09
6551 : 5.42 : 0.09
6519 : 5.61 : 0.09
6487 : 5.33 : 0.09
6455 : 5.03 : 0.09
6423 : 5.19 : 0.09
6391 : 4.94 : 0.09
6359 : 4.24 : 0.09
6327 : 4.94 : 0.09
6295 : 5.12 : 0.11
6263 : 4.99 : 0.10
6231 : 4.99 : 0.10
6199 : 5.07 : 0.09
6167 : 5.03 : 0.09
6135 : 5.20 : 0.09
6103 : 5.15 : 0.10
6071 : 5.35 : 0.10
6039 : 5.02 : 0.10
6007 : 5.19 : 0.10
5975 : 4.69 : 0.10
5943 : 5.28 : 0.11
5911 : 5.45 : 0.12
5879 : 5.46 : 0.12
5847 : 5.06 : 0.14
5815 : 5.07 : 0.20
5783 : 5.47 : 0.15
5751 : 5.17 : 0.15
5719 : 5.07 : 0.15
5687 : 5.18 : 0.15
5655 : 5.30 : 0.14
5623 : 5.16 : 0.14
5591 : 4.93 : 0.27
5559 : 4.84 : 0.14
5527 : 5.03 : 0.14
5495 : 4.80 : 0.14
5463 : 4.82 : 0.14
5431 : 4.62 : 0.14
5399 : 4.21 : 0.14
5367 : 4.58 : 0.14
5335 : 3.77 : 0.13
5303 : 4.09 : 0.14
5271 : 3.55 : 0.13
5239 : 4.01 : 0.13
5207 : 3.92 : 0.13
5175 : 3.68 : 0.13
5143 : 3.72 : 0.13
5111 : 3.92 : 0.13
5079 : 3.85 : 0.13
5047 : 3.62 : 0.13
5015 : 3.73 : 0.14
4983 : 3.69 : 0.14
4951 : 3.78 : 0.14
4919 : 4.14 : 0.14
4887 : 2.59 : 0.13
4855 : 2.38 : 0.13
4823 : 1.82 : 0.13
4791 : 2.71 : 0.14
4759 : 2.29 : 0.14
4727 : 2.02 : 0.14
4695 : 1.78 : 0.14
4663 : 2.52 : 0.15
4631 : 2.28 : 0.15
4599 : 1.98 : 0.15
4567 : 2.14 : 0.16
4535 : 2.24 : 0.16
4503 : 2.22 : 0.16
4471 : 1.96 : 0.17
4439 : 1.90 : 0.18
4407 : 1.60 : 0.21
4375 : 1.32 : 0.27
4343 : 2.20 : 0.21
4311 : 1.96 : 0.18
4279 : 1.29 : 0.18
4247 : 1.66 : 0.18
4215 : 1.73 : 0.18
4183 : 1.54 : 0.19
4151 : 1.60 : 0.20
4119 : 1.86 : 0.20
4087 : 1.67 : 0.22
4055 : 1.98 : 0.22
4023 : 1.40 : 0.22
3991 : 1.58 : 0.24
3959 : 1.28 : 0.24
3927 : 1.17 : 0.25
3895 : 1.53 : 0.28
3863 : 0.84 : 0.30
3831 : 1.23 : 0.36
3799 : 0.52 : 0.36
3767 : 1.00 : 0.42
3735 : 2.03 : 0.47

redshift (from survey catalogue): 0.227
